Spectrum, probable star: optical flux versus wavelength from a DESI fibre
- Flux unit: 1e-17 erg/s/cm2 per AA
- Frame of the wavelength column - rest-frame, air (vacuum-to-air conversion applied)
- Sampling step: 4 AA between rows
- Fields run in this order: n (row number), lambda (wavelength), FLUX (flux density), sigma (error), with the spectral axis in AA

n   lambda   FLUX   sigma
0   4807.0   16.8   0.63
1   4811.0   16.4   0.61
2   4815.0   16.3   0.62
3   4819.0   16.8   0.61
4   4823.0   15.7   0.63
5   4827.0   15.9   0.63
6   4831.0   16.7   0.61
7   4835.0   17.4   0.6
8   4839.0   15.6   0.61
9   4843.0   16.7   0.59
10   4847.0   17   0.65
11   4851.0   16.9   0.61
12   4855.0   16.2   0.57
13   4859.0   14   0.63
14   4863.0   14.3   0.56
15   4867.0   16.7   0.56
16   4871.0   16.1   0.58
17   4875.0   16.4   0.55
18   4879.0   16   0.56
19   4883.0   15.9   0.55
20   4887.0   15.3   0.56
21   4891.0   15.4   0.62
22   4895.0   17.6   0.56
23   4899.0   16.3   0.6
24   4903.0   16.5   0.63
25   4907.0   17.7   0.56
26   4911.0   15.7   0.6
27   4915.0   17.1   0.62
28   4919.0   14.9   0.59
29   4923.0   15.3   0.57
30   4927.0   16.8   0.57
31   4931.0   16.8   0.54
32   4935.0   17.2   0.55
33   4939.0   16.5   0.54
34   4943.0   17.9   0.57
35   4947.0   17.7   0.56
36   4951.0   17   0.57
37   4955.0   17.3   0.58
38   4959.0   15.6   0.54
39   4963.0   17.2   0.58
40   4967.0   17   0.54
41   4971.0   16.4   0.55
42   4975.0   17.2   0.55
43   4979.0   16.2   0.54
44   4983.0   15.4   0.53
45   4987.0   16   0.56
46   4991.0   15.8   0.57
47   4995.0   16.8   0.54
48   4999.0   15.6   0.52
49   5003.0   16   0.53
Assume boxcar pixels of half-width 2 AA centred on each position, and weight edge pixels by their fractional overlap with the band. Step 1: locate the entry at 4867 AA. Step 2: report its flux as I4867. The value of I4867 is 16.7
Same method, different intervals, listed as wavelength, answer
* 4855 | 16.2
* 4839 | 15.6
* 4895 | 17.6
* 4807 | 16.8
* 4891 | 15.4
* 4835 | 17.4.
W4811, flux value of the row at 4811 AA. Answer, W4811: 16.4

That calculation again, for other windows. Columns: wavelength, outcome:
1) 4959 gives 15.6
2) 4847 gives 17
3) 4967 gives 17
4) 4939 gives 16.5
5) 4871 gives 16.1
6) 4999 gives 15.6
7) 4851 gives 16.9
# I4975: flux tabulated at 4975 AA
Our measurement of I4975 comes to 17.2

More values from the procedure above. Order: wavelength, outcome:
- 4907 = 17.7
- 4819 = 16.8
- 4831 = 16.7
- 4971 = 16.4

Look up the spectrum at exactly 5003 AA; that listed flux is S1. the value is 16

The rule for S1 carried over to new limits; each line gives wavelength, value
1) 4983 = 15.4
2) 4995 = 16.8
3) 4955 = 17.3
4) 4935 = 17.2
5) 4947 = 17.7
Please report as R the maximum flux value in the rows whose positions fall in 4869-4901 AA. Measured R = 17.6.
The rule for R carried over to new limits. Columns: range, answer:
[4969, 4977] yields 17.2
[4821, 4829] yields 15.9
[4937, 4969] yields 17.9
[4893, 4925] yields 17.7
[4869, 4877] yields 16.4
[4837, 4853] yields 17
